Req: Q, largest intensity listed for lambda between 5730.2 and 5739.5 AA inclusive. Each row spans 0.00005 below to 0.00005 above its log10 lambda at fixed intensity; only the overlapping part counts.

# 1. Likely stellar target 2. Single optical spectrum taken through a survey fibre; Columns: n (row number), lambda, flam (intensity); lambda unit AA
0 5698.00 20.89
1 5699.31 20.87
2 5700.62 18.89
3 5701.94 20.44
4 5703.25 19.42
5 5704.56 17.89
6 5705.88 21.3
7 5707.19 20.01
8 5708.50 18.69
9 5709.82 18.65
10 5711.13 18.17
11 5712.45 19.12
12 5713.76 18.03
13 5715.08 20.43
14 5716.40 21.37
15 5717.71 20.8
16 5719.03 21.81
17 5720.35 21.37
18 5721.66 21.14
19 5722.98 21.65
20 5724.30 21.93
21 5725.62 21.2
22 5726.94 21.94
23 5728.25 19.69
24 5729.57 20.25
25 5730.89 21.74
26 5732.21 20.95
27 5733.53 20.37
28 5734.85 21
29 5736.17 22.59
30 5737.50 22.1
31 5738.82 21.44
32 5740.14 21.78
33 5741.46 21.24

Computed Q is 22.59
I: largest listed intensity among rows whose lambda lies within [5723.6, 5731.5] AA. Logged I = 21.94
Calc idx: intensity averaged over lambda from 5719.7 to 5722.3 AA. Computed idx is 21.3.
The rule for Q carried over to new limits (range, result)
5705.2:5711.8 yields 21.3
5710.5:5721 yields 21.81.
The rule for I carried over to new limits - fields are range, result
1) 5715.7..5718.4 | 21.37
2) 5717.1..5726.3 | 21.93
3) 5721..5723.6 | 21.65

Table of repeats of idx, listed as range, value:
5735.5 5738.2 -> 22.3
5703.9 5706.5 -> 19.5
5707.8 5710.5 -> 18.7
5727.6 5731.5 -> 20.5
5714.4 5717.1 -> 20.9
